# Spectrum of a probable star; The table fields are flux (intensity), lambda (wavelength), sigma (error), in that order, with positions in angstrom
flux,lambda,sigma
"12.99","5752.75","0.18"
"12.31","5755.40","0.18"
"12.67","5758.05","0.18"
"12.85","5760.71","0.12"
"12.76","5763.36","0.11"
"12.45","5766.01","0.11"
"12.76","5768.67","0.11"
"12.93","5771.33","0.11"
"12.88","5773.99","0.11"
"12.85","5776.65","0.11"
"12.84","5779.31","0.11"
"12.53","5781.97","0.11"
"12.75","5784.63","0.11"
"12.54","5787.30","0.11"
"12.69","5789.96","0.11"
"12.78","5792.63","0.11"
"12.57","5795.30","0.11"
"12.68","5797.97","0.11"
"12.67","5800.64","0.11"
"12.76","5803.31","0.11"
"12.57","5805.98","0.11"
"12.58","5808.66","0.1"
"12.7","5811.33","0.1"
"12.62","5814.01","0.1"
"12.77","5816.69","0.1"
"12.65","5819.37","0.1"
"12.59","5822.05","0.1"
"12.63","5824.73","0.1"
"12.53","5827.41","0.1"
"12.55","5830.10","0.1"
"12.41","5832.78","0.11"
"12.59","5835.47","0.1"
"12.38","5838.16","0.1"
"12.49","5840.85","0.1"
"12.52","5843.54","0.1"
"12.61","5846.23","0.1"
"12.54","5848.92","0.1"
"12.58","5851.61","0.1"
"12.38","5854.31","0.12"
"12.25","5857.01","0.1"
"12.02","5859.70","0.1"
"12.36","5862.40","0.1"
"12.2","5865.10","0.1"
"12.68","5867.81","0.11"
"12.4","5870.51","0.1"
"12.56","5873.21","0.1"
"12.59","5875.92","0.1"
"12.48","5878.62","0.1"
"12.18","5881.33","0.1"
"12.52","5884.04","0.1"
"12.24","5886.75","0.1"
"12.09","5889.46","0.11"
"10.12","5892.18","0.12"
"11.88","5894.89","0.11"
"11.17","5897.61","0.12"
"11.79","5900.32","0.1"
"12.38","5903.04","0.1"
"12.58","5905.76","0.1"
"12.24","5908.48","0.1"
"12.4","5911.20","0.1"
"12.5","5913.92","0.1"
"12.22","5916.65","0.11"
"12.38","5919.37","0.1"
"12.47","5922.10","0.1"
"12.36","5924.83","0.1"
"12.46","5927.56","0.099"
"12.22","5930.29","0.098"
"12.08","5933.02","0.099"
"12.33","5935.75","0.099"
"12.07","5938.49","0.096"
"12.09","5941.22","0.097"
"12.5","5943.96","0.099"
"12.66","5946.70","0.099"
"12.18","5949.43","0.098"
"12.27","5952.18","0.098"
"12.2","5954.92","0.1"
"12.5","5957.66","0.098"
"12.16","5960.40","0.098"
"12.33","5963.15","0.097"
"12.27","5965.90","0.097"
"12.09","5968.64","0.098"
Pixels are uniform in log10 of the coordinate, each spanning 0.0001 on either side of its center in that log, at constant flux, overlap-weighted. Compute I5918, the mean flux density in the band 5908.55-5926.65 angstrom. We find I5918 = 12.4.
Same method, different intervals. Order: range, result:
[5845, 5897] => 12.2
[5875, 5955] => 12.2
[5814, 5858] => 12.5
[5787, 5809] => 12.7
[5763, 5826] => 12.7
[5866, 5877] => 12.5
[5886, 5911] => 11.8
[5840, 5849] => 12.5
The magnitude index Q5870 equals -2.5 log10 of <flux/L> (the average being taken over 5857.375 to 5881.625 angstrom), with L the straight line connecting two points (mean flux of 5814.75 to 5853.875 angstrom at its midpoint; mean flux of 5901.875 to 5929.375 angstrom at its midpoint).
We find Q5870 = 0.01 mag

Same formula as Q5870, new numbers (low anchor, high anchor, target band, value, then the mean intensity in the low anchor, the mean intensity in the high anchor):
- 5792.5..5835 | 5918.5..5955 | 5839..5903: 0.024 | 12.6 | 12.3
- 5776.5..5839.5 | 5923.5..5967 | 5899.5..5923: 0.003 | 12.6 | 12.3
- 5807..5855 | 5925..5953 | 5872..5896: 0.032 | 12.6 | 12.3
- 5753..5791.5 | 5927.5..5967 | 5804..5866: 0.004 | 12.7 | 12.3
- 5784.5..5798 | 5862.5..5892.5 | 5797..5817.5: -0.007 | 12.7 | 12.3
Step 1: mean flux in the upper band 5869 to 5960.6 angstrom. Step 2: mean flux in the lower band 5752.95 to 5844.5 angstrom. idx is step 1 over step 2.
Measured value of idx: 0.97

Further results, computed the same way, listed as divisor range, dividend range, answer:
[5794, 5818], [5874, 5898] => 0.94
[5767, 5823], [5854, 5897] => 0.96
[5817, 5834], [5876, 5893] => 0.96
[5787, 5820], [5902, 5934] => 0.98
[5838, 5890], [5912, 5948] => 0.99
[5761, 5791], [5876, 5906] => 0.94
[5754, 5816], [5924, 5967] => 0.97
